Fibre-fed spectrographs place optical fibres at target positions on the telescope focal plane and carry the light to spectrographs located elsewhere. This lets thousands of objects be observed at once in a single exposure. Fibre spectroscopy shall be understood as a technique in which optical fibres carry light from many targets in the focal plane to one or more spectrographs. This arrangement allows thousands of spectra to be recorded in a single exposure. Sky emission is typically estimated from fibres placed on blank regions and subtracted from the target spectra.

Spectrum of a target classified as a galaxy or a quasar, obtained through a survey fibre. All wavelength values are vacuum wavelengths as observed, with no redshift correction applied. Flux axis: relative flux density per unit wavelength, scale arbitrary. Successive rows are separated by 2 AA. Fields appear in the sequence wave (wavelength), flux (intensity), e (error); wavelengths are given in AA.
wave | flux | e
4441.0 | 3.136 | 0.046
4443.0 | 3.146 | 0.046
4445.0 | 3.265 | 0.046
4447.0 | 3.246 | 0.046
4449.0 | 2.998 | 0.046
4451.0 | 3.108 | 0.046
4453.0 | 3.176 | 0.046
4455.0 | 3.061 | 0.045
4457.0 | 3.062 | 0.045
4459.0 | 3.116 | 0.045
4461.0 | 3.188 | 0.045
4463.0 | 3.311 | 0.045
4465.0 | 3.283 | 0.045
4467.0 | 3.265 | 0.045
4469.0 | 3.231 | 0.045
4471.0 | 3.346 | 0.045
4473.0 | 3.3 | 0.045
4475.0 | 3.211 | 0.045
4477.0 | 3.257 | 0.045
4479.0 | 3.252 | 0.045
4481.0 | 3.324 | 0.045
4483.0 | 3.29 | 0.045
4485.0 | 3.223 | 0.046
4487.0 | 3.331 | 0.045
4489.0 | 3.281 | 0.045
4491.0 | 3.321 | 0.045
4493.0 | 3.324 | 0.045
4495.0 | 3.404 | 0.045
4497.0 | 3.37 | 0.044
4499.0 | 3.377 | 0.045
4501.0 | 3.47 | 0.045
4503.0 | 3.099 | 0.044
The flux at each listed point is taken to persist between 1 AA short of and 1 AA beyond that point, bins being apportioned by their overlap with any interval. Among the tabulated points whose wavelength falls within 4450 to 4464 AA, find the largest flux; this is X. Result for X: 3.311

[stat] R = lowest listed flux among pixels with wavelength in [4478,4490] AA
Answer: 3.223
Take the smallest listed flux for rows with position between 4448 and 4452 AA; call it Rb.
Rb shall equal 2.998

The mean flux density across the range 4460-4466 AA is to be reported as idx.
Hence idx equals 3.26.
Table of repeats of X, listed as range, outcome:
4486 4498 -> 3.404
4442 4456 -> 3.265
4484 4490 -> 3.331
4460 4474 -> 3.346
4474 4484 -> 3.324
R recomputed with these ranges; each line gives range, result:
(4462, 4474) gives 3.231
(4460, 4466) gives 3.188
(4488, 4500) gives 3.281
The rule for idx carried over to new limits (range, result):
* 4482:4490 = 3.28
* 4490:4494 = 3.32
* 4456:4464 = 3.17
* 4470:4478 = 3.28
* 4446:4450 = 3.12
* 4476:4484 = 3.28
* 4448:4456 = 3.09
